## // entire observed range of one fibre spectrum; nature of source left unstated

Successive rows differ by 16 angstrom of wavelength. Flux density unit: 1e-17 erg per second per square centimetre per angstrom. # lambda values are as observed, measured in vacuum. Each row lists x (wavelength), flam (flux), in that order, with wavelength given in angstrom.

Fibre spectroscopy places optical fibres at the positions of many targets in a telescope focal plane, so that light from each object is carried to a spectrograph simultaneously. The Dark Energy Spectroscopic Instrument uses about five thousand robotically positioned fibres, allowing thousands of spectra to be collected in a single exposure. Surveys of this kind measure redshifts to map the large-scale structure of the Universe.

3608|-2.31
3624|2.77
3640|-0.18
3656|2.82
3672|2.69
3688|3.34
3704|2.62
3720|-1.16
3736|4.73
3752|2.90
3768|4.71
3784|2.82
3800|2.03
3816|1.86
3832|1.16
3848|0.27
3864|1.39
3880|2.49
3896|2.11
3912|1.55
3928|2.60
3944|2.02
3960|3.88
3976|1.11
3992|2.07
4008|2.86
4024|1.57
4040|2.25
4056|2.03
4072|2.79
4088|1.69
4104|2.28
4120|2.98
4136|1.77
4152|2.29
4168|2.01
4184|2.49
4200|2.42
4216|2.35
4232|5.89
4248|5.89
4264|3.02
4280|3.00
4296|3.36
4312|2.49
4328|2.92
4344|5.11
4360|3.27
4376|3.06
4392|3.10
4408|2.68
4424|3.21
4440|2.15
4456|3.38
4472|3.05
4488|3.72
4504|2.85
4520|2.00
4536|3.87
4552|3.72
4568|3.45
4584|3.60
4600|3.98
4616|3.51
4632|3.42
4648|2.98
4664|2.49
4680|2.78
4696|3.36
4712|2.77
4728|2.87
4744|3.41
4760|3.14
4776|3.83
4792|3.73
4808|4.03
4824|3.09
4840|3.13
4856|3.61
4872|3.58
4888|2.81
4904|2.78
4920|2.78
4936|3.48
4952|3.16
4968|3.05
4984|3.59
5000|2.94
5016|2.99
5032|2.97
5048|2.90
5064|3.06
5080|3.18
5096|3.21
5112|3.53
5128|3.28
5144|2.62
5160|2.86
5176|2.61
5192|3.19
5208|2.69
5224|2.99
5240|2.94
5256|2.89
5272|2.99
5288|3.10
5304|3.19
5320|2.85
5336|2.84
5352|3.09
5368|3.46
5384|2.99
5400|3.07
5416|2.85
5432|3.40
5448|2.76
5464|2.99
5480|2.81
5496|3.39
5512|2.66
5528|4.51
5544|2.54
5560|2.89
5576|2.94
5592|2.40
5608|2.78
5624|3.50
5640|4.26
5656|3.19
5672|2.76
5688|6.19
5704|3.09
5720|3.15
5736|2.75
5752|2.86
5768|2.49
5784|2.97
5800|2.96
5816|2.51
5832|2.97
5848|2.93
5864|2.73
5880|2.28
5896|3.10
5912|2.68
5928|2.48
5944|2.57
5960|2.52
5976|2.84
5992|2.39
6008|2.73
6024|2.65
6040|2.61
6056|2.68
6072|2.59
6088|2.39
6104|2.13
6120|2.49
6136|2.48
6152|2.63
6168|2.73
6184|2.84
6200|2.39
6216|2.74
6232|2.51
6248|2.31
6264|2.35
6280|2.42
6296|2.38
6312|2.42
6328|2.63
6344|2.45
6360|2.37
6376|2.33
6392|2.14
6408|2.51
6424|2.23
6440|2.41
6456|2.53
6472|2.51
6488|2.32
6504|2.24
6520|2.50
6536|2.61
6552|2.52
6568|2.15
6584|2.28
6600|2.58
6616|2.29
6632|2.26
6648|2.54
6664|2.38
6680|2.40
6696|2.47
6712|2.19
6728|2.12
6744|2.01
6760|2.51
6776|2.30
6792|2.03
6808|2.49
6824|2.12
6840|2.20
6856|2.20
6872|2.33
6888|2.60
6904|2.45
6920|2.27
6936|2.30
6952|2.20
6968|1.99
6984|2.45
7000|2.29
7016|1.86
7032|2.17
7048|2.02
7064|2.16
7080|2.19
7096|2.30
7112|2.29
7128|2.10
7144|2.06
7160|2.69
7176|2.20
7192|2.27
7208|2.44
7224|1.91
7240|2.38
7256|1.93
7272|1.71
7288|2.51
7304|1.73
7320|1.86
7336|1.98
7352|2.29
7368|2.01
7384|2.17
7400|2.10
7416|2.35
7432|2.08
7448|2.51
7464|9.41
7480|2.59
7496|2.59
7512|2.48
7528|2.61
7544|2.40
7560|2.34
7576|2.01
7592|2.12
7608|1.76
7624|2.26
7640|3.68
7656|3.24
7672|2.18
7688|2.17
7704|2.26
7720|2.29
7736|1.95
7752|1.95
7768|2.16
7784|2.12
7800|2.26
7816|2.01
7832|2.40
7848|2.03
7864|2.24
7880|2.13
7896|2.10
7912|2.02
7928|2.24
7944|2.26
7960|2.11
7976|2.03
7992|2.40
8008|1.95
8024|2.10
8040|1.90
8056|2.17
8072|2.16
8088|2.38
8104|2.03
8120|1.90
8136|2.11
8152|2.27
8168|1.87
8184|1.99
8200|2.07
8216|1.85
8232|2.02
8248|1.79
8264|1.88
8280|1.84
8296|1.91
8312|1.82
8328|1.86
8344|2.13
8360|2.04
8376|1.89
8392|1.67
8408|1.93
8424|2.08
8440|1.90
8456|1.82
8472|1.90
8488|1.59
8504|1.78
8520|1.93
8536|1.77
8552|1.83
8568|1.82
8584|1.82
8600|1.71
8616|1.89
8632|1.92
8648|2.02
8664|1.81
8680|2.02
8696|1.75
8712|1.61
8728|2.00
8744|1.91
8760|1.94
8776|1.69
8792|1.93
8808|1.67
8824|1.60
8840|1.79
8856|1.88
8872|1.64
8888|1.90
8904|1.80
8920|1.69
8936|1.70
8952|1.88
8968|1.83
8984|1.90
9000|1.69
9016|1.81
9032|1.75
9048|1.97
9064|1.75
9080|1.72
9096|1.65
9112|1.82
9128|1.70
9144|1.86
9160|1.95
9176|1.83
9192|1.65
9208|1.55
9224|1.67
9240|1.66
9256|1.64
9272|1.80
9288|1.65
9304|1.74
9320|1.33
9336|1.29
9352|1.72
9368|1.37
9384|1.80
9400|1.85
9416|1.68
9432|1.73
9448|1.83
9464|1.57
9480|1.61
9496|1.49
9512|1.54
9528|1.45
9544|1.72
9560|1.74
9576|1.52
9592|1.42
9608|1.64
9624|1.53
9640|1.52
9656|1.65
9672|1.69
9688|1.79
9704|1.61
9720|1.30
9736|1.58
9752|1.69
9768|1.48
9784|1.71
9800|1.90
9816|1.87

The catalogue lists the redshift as 0.137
